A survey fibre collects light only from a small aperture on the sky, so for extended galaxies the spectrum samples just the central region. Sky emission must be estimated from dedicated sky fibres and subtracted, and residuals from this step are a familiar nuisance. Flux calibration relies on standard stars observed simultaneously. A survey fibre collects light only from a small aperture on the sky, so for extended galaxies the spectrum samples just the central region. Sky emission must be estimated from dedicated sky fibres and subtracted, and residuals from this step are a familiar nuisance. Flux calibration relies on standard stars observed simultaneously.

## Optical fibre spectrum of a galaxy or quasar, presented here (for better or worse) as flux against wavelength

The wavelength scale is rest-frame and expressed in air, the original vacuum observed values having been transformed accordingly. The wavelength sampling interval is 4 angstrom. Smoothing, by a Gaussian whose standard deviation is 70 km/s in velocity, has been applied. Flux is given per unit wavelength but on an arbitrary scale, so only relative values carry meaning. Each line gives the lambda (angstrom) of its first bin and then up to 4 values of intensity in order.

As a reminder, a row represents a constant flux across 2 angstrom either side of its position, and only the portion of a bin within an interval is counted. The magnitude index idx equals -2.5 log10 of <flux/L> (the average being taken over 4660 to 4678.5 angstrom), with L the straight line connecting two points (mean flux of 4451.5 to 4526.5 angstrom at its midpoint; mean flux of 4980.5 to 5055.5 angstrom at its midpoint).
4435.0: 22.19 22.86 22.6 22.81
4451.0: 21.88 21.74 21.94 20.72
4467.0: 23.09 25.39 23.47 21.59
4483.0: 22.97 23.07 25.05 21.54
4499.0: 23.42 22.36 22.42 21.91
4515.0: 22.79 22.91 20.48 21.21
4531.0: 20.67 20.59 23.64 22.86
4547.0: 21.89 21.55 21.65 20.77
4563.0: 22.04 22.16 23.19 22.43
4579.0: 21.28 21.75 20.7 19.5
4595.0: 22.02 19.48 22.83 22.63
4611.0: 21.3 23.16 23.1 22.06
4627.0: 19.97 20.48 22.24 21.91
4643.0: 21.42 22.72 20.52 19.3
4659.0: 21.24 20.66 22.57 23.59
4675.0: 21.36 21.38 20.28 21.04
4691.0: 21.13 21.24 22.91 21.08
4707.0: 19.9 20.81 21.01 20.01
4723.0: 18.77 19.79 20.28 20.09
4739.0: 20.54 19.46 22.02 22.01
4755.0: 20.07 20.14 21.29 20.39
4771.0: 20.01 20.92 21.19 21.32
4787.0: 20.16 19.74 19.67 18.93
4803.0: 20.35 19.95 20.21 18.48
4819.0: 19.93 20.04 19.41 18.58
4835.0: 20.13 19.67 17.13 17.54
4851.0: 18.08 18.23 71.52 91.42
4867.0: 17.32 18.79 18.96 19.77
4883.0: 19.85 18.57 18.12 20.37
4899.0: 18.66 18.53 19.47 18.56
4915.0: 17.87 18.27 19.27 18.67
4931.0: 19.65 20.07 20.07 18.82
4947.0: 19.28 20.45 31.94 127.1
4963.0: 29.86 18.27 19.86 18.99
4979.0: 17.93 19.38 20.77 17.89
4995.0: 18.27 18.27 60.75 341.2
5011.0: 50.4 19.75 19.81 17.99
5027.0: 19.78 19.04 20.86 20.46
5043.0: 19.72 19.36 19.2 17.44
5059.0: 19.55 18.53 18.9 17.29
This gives 0.29 mag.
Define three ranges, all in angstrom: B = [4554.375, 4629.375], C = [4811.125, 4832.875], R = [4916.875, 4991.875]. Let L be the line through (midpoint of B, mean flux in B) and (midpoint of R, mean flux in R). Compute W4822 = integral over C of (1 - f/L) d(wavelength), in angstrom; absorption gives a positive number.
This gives 4.6 angstrom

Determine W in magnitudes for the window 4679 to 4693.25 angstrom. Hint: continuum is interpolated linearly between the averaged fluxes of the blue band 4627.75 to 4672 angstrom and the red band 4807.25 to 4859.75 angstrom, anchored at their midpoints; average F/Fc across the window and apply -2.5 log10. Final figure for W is 0.03 mag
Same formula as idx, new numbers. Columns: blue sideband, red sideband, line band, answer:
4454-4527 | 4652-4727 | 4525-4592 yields 0.02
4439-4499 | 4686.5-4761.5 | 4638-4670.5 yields -0.01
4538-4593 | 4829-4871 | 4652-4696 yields 0.18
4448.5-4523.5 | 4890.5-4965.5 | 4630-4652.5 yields 0.11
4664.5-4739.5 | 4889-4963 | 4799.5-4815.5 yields 0.18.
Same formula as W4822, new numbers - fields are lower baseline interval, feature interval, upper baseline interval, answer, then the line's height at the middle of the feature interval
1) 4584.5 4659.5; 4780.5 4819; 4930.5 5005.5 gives 9.2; 26.1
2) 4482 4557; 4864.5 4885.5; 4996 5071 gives 8.5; 34.7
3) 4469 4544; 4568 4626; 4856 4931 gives 3.6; 23.2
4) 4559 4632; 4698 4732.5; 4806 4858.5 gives 1.1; 21.1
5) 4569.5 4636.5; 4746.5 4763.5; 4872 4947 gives -0.5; 20.4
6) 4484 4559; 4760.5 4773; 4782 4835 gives -0.3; 20.1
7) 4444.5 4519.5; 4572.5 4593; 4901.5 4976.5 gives 2.0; 23.4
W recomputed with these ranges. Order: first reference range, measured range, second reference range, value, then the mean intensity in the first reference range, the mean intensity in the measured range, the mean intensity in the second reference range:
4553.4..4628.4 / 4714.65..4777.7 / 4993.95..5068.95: 0.35 mag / 21.7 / 20.4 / 40.3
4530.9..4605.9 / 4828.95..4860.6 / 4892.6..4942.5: -0.24 mag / 21.7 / 24.5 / 19.1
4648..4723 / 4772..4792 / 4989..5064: 0.27 mag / 21.1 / 20.7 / 40.2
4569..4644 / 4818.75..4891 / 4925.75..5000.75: -0.04 mag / 21.7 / 25.8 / 26.2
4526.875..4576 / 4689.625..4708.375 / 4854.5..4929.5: 0.10 mag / 21.9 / 21.3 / 25.5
